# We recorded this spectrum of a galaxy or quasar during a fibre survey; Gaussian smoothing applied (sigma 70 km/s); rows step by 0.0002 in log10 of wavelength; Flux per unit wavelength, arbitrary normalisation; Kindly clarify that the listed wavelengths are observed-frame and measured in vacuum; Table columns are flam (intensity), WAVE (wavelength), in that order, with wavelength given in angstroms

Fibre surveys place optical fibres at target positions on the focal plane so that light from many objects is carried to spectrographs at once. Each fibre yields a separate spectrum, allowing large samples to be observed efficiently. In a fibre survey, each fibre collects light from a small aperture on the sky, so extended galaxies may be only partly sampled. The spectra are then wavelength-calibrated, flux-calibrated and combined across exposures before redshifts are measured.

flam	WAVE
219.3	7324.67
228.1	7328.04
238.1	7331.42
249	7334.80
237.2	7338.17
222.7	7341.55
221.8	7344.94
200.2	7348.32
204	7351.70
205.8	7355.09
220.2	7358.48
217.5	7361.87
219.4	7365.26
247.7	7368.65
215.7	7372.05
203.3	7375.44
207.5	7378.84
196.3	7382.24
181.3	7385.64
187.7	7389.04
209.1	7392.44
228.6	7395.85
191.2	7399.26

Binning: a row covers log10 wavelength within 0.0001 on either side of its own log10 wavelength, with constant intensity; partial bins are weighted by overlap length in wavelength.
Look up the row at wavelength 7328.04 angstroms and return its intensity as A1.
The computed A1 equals 228.1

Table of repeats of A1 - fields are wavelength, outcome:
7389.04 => 187.7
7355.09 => 205.8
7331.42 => 238.1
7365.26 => 219.4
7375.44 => 203.3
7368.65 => 247.7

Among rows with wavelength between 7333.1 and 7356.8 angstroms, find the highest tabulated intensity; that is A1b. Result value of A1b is 249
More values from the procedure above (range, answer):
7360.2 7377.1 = 247.7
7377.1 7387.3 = 207.5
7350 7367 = 220.2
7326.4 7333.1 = 238.1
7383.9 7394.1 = 209.1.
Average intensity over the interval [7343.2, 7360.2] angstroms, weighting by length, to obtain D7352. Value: 210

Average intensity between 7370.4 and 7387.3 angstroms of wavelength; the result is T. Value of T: 201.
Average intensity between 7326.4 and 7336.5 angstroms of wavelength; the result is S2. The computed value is 238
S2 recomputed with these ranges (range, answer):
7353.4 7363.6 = 214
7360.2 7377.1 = 221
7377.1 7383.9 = 202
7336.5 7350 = 220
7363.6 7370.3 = 234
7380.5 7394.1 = 194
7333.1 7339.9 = 243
